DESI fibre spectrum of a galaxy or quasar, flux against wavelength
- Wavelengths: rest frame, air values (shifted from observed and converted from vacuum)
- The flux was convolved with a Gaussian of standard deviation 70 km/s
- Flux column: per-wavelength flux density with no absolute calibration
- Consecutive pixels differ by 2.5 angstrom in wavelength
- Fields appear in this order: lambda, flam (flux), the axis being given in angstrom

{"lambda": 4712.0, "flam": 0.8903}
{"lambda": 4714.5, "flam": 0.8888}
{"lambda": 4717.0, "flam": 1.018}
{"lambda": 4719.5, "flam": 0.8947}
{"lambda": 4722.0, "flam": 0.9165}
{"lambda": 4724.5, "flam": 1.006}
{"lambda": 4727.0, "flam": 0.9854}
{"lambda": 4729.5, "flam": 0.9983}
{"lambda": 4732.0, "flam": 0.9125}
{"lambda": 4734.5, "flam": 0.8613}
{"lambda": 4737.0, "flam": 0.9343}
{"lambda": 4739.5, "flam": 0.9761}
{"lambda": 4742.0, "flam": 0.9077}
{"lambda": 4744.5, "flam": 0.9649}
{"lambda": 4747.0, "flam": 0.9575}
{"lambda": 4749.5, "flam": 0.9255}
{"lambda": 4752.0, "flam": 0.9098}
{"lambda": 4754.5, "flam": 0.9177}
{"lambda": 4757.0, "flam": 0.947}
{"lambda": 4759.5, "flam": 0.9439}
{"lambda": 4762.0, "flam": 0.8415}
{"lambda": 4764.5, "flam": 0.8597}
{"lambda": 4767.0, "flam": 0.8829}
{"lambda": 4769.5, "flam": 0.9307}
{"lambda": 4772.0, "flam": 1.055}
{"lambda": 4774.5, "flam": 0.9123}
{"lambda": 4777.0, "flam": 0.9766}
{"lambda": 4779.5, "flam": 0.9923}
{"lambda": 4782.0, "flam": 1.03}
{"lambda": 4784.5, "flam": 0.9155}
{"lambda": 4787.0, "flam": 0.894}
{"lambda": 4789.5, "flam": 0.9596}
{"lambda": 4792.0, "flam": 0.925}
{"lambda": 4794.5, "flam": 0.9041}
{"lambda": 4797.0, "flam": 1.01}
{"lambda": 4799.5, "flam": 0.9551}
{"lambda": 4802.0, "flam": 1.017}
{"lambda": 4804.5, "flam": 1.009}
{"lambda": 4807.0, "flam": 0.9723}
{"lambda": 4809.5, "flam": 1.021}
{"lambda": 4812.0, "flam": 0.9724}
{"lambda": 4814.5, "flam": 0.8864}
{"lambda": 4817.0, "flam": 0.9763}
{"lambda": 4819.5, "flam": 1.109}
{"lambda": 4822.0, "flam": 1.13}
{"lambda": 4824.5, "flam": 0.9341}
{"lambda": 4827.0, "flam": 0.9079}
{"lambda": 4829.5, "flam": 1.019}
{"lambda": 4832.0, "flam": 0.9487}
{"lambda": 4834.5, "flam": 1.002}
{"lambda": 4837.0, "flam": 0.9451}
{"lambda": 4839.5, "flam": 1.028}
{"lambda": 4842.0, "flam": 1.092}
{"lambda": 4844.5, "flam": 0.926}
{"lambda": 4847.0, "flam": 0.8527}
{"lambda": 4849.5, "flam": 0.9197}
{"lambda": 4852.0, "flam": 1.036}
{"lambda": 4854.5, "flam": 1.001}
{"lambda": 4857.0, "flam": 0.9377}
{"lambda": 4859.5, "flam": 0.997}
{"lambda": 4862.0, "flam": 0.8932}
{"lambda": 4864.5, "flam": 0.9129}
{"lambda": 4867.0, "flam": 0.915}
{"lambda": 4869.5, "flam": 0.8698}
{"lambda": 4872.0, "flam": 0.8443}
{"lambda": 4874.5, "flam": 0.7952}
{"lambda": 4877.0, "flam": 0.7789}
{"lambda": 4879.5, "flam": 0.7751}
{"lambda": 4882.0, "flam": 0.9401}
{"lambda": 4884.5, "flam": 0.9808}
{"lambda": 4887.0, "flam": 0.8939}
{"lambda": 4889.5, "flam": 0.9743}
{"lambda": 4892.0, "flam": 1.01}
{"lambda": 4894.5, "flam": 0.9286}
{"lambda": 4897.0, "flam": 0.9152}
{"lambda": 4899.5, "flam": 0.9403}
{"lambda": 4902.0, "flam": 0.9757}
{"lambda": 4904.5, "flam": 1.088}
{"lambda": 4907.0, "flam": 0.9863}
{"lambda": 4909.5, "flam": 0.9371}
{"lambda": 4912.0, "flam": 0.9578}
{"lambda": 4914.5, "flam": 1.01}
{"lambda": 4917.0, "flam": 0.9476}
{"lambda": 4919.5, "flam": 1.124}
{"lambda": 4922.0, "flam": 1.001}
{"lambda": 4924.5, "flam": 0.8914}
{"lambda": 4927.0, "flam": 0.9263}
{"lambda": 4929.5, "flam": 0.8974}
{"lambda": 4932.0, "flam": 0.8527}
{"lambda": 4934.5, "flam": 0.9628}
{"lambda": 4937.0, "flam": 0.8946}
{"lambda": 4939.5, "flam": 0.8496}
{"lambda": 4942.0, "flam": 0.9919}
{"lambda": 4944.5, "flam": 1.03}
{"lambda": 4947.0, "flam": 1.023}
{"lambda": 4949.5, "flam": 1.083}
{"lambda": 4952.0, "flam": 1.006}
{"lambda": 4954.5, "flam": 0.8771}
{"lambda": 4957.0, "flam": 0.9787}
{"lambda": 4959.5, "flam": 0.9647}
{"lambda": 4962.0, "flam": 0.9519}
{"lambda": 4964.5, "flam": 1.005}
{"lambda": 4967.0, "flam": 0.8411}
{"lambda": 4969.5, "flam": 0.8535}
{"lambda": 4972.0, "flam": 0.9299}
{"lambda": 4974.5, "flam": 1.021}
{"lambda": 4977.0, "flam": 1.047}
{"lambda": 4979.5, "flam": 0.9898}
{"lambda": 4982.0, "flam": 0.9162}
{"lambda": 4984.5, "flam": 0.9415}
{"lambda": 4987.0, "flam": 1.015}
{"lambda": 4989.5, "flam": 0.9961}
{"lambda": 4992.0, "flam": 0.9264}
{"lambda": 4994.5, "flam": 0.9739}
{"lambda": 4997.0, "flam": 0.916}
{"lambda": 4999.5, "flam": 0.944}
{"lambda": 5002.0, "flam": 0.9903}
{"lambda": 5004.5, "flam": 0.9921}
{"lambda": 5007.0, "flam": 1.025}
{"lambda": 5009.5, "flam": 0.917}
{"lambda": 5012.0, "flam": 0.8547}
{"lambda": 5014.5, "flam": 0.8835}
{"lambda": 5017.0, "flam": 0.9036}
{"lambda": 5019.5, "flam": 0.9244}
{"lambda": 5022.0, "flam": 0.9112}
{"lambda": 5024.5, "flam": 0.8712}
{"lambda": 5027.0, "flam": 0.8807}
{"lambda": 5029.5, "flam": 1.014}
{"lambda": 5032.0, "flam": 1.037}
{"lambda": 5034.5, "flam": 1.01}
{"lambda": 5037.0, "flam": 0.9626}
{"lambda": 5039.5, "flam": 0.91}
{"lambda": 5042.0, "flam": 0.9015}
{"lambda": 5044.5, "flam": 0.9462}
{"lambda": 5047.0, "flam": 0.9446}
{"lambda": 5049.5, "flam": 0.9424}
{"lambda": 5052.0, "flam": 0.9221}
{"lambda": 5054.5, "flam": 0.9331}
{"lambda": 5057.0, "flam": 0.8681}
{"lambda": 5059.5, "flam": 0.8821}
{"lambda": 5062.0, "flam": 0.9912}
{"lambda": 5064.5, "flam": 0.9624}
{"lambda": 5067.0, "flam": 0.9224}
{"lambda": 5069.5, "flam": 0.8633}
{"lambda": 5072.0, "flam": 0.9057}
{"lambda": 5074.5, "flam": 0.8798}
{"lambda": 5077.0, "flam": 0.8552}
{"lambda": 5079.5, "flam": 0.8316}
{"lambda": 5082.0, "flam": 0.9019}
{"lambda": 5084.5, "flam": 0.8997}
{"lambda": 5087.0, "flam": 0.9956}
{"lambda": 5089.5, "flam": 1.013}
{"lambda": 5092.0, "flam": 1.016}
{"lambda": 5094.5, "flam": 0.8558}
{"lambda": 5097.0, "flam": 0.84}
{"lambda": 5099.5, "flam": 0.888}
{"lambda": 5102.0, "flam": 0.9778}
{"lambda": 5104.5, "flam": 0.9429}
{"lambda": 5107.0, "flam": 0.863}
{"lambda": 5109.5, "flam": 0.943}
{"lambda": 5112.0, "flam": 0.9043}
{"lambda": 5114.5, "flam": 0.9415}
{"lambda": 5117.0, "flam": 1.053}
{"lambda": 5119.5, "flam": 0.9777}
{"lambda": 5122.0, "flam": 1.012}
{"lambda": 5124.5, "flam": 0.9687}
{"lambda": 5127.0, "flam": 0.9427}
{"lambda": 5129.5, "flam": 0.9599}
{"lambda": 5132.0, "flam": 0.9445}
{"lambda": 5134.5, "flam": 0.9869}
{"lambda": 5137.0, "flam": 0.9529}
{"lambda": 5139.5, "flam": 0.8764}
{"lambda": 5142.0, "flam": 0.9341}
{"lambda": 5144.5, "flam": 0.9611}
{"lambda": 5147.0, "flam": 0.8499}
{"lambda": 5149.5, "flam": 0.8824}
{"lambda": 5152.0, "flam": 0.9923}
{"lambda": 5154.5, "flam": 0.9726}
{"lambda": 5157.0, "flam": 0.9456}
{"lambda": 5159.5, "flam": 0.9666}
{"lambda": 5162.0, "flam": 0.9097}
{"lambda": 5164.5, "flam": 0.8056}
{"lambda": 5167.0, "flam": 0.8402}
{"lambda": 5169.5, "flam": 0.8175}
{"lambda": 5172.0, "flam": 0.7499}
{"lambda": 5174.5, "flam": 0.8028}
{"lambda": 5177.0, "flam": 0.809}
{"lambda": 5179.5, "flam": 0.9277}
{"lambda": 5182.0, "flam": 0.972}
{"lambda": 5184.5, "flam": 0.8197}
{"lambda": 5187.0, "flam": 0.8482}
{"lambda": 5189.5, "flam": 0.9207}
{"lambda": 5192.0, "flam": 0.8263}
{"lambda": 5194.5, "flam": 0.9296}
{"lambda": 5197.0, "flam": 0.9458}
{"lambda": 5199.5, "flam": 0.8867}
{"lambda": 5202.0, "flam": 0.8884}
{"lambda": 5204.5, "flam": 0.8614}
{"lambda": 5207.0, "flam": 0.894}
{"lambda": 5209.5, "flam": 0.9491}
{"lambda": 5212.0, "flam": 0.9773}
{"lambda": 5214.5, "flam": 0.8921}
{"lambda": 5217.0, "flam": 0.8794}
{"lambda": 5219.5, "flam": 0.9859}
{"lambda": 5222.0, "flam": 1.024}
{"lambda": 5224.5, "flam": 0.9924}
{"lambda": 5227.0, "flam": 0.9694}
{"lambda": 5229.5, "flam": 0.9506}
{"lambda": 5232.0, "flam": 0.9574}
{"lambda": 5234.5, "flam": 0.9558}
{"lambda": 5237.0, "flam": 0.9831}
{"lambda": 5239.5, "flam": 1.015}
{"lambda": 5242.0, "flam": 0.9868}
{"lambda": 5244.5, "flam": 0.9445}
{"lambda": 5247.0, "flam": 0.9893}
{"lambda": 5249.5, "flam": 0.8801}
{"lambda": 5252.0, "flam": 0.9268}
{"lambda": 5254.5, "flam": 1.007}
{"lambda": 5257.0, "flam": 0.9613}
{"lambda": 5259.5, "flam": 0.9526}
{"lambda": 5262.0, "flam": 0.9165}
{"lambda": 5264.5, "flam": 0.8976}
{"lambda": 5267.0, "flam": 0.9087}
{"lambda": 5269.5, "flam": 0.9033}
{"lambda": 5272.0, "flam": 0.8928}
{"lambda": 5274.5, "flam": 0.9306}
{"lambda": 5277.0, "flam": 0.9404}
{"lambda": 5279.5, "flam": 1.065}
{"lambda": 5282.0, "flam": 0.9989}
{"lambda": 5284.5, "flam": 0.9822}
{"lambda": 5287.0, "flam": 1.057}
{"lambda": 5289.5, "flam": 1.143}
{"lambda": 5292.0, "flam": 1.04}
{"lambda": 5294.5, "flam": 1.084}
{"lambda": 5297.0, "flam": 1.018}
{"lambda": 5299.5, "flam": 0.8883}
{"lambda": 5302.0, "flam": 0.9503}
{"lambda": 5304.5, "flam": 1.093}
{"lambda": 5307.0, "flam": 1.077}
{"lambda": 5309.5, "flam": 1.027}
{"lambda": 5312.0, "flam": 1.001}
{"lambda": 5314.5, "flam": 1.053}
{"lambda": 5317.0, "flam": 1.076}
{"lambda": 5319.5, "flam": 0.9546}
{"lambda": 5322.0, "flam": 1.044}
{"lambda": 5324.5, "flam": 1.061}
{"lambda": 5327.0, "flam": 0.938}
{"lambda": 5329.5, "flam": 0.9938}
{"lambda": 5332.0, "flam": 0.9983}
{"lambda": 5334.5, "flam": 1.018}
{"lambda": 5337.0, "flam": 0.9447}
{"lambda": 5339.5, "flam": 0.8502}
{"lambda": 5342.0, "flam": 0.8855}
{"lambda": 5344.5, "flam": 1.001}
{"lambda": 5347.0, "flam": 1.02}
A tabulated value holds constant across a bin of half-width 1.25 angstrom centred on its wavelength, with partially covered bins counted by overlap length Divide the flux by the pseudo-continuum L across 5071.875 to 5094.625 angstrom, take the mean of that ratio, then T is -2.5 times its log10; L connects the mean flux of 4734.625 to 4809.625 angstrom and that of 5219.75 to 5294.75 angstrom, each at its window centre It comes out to 0.05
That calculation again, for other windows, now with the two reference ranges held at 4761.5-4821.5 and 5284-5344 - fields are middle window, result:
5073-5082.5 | 0.14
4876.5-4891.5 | 0.08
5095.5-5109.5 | 0.10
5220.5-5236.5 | 0.03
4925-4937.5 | 0.08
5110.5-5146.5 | 0.04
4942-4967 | -0.01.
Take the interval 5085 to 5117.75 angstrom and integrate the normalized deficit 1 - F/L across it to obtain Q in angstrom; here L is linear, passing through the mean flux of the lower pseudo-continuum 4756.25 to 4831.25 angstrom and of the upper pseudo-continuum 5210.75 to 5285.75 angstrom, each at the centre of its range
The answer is 0.7 angstrom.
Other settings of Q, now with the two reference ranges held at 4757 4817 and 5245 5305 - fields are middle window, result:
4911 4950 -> -0.20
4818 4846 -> -1.44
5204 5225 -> 0.67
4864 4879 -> 1.72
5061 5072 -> 0.39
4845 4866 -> 0.26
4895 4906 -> -0.23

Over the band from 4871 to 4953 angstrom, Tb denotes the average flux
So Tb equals 0.946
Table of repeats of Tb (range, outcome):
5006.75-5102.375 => 0.923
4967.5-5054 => 0.946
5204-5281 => 0.949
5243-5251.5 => 0.938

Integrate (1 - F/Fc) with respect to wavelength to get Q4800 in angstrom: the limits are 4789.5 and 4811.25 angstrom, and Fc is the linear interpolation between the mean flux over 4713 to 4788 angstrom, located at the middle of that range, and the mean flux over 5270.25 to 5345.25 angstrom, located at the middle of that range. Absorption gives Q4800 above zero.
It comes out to -0.7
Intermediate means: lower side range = 0.939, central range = 0.976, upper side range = 1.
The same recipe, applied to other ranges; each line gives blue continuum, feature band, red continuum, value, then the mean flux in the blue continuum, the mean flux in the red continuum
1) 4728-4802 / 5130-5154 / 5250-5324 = 1.1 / 0.939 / 0.992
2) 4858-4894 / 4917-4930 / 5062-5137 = -0.9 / 0.9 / 0.934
